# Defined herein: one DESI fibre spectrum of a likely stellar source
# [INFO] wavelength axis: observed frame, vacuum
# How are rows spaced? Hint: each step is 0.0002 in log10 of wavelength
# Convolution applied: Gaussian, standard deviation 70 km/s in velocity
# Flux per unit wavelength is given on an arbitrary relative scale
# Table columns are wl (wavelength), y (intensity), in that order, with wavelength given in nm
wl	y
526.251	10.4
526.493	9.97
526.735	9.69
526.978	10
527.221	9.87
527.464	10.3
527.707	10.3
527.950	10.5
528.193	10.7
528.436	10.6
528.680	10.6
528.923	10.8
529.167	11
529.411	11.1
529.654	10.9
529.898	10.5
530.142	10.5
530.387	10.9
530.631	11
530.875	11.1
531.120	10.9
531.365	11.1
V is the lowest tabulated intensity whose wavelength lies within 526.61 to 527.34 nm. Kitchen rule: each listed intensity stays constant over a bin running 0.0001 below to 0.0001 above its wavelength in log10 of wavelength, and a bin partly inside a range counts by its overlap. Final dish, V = 9.69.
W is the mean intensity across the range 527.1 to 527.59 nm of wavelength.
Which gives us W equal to 10.1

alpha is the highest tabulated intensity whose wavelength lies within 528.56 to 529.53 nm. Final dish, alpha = 11.1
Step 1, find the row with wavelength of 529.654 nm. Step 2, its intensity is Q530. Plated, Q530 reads 10.9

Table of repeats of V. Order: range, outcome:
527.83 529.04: 10.5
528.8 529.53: 10.8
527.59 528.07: 10.3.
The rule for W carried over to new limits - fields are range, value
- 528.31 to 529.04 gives 10.7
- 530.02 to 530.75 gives 10.8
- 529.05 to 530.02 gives 10.9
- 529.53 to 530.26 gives 10.6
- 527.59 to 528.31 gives 10.5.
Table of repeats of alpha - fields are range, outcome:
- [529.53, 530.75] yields 11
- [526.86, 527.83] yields 10.3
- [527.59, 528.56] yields 10.7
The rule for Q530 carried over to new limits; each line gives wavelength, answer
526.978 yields 10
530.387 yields 10.9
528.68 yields 10.6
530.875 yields 11.1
